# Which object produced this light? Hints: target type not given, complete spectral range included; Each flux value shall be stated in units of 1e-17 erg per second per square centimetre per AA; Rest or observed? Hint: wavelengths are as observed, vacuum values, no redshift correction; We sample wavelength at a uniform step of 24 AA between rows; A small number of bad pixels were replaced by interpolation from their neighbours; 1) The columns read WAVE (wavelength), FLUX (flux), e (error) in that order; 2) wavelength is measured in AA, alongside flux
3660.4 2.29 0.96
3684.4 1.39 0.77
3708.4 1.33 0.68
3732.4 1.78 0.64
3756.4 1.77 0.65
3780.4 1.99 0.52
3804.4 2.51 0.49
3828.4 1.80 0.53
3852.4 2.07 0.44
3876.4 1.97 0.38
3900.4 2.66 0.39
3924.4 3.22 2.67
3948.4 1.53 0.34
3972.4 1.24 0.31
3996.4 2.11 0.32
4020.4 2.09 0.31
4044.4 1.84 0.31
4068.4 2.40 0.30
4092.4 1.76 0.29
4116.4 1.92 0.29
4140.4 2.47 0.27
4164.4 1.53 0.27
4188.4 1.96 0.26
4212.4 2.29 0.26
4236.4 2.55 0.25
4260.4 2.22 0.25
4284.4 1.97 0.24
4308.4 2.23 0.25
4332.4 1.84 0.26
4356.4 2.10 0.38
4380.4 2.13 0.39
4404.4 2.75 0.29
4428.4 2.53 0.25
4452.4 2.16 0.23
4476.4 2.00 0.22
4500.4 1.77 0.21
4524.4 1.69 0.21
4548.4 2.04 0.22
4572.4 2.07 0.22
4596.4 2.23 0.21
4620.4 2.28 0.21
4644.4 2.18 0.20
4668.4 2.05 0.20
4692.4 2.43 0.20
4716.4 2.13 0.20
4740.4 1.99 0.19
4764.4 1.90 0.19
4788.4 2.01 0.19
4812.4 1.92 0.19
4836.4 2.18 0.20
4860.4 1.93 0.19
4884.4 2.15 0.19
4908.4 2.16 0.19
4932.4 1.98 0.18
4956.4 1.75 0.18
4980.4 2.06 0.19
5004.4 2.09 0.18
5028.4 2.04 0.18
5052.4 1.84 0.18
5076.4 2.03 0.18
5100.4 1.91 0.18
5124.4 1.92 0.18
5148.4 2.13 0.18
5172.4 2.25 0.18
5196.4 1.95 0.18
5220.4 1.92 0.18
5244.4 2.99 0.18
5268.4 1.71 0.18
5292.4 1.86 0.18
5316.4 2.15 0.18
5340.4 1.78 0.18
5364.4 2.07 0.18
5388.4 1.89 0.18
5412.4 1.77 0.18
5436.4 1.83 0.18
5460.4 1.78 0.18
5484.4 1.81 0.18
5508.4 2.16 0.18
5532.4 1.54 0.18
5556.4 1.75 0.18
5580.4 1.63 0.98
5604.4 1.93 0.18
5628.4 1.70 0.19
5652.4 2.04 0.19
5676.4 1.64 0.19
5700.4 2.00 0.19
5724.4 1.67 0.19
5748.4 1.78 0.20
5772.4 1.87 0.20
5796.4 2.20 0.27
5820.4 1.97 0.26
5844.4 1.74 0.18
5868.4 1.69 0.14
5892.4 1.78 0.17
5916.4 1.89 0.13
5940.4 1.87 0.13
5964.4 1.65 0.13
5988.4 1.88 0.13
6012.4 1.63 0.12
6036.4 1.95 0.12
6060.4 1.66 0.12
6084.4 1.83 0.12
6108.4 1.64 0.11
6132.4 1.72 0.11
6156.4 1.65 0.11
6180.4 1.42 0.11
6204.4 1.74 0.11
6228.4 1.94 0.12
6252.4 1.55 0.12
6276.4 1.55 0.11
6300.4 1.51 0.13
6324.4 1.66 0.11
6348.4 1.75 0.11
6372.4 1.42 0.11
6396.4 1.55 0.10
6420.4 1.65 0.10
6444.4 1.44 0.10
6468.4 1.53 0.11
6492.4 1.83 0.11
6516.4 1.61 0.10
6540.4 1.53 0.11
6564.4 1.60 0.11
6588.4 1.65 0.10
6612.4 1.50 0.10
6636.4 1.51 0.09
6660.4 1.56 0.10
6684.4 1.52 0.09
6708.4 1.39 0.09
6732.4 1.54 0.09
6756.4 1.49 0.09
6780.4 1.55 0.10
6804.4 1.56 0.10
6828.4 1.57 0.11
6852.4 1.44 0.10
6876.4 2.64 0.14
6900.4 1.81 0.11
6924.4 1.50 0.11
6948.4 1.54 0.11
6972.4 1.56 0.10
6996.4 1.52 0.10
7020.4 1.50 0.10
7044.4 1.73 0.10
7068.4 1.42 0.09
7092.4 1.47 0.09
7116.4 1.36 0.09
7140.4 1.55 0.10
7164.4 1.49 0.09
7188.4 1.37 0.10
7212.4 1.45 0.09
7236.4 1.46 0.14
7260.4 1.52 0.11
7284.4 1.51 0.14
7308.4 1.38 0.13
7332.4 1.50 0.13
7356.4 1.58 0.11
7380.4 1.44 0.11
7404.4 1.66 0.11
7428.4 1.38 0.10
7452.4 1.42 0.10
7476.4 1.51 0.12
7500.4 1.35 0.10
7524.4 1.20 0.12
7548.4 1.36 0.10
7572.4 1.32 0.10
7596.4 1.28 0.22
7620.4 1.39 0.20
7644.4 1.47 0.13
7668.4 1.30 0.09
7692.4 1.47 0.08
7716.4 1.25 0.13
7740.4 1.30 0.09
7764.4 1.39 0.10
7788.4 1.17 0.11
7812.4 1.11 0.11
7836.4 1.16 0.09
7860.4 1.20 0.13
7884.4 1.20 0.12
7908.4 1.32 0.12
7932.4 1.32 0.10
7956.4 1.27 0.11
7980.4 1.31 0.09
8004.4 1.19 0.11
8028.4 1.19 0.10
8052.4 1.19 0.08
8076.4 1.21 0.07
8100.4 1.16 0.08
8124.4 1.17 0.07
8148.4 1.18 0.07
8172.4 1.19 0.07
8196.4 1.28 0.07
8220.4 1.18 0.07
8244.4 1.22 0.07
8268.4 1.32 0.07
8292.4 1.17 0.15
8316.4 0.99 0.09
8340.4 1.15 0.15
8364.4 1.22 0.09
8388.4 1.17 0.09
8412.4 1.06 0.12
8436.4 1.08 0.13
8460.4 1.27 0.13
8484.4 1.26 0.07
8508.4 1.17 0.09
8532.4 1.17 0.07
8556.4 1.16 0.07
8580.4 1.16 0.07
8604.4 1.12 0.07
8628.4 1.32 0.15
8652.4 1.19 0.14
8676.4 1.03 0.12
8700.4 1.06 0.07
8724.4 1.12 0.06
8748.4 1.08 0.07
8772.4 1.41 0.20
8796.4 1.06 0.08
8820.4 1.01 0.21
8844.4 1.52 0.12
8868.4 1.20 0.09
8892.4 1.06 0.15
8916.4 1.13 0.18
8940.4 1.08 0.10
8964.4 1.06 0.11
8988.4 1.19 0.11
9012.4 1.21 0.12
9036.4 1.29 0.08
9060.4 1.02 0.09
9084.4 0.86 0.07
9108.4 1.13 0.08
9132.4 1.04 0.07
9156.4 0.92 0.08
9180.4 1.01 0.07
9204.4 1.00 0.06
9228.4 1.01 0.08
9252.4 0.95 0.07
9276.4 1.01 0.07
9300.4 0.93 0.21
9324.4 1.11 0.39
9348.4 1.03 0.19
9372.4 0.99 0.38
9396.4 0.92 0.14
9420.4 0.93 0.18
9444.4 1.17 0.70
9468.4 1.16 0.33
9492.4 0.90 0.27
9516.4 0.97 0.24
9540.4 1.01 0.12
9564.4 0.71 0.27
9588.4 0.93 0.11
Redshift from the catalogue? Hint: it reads 0.049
